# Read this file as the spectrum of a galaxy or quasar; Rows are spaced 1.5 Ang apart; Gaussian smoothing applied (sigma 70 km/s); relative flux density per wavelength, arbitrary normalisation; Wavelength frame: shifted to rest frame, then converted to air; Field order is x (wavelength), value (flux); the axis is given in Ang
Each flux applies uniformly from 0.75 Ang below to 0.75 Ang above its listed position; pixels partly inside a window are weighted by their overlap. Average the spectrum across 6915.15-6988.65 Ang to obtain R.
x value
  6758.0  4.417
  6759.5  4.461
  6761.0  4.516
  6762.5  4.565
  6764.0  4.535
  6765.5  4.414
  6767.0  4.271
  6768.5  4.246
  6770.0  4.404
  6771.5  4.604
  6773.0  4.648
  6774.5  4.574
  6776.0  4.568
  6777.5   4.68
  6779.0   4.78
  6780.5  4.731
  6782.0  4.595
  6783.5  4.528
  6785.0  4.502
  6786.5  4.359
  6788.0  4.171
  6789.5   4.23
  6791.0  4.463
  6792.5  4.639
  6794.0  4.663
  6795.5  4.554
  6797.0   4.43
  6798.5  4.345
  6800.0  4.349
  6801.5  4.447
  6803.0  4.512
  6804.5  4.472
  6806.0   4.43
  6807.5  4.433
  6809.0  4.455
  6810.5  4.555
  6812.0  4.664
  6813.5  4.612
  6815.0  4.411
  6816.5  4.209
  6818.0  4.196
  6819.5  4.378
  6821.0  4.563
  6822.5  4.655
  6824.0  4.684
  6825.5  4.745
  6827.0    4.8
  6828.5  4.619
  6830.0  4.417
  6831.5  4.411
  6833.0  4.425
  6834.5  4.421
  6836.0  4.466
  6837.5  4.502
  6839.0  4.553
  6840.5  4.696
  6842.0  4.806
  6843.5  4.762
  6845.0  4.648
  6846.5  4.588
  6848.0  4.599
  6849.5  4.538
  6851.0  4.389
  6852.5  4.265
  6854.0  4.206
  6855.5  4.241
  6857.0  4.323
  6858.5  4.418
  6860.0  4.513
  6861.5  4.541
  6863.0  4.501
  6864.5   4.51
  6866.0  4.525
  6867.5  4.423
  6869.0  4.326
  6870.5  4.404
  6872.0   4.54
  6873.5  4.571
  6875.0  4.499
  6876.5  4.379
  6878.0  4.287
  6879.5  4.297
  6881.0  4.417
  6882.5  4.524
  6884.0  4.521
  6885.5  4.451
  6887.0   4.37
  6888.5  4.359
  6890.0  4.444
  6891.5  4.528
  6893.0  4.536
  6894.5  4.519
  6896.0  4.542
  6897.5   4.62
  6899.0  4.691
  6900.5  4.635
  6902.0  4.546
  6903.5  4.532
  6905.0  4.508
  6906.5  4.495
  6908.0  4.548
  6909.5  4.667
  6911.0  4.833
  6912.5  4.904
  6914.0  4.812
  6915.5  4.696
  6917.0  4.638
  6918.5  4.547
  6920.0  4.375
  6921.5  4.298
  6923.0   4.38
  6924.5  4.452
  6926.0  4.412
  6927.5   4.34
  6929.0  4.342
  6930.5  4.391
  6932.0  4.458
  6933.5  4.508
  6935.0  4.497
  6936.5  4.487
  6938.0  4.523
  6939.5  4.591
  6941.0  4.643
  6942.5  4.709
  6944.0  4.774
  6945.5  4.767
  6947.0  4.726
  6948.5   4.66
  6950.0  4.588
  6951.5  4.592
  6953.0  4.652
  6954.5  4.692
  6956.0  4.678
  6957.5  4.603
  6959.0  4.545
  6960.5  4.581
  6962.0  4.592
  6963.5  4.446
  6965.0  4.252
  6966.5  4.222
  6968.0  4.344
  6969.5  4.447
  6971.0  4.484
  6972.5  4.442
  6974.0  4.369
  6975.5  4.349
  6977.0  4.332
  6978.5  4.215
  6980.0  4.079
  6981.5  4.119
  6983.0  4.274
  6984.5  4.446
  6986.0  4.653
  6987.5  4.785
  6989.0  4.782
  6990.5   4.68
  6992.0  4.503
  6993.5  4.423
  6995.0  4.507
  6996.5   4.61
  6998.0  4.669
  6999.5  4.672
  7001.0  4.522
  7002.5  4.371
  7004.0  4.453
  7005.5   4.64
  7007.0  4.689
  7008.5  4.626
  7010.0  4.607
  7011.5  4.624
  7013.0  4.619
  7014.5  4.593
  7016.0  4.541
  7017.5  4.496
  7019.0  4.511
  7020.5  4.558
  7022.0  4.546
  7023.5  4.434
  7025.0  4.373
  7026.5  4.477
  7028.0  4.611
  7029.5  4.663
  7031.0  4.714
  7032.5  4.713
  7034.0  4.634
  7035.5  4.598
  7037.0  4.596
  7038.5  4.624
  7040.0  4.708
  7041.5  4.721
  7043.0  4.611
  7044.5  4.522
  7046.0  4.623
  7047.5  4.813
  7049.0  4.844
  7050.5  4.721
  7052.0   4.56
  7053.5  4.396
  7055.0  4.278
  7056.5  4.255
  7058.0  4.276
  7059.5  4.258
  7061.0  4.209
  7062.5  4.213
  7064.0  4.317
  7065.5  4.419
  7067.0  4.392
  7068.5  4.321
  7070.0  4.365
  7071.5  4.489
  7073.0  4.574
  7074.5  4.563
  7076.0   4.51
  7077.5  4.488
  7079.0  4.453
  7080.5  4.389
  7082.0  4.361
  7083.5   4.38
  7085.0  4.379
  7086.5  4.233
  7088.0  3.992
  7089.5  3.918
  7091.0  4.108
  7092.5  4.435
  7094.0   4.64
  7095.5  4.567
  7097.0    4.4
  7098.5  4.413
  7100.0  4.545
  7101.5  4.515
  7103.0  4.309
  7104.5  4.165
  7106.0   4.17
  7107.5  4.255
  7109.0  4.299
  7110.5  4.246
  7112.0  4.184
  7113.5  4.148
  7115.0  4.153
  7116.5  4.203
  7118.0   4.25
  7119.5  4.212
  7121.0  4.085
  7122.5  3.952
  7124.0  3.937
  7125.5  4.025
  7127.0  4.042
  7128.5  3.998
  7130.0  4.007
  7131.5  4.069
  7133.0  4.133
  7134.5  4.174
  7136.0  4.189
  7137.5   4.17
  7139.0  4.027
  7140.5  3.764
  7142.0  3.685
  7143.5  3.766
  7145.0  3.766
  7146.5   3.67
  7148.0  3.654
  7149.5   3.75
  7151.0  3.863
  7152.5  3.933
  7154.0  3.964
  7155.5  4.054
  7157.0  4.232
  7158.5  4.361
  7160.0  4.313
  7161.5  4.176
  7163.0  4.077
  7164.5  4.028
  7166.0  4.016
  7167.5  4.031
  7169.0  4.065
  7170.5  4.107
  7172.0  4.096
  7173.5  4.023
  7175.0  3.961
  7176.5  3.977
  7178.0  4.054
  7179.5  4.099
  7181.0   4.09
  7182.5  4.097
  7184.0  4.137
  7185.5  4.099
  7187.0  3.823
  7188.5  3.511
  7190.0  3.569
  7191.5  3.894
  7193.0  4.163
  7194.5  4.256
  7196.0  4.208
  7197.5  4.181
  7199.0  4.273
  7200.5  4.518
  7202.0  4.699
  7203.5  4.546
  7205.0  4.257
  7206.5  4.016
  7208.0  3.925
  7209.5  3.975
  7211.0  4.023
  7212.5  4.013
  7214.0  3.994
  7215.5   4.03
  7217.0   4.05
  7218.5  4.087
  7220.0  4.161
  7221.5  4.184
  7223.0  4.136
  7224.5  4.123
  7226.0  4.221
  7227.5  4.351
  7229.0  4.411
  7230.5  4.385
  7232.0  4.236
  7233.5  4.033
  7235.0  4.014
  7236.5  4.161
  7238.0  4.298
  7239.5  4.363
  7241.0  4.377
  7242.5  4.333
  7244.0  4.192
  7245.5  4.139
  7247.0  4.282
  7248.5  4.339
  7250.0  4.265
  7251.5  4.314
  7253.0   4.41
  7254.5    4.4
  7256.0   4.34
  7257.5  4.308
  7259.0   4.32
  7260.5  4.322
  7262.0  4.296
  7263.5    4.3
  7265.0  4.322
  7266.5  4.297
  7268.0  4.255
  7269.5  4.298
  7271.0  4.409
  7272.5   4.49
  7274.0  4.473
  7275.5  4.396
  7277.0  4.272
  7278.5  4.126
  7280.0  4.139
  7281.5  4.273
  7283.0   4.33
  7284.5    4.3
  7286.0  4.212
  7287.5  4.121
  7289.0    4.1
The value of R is 4.49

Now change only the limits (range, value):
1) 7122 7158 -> 3.95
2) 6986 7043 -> 4.59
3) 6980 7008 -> 4.53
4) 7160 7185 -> 4.07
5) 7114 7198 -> 4.02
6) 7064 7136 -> 4.27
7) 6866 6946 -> 4.52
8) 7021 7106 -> 4.46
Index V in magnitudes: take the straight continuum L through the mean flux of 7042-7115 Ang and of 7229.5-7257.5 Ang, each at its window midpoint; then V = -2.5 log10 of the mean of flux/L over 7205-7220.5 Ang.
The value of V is 0.07 mag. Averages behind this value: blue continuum 4.38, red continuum 4.27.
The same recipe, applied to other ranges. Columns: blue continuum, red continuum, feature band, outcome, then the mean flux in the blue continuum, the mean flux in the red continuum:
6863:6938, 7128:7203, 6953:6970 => -0.03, 4.5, 4.04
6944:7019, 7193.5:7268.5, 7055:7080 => 0.01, 4.52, 4.24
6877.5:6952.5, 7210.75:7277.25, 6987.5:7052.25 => -0.04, 4.54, 4.26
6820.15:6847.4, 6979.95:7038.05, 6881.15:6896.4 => 0.03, 4.6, 4.56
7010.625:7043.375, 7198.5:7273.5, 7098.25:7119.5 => 0.05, 4.59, 4.25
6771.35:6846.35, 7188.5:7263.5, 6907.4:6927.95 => -0.03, 4.53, 4.21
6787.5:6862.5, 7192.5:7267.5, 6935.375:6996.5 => -0.03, 4.49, 4.24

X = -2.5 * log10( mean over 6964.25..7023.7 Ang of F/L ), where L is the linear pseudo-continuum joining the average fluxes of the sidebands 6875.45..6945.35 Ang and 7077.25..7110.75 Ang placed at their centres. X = -0.01 mag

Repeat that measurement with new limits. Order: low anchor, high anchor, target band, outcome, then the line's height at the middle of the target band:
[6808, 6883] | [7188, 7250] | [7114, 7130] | 0.04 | 4.25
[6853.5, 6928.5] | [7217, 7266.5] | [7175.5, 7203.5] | 0.05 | 4.3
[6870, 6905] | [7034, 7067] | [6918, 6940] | 0.01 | 4.49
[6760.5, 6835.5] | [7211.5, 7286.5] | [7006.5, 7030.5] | -0.04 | 4.38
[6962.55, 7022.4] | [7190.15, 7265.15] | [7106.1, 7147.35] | 0.07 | 4.34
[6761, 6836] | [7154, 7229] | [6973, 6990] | -0.02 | 4.32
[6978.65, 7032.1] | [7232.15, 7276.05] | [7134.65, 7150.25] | 0.14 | 4.41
